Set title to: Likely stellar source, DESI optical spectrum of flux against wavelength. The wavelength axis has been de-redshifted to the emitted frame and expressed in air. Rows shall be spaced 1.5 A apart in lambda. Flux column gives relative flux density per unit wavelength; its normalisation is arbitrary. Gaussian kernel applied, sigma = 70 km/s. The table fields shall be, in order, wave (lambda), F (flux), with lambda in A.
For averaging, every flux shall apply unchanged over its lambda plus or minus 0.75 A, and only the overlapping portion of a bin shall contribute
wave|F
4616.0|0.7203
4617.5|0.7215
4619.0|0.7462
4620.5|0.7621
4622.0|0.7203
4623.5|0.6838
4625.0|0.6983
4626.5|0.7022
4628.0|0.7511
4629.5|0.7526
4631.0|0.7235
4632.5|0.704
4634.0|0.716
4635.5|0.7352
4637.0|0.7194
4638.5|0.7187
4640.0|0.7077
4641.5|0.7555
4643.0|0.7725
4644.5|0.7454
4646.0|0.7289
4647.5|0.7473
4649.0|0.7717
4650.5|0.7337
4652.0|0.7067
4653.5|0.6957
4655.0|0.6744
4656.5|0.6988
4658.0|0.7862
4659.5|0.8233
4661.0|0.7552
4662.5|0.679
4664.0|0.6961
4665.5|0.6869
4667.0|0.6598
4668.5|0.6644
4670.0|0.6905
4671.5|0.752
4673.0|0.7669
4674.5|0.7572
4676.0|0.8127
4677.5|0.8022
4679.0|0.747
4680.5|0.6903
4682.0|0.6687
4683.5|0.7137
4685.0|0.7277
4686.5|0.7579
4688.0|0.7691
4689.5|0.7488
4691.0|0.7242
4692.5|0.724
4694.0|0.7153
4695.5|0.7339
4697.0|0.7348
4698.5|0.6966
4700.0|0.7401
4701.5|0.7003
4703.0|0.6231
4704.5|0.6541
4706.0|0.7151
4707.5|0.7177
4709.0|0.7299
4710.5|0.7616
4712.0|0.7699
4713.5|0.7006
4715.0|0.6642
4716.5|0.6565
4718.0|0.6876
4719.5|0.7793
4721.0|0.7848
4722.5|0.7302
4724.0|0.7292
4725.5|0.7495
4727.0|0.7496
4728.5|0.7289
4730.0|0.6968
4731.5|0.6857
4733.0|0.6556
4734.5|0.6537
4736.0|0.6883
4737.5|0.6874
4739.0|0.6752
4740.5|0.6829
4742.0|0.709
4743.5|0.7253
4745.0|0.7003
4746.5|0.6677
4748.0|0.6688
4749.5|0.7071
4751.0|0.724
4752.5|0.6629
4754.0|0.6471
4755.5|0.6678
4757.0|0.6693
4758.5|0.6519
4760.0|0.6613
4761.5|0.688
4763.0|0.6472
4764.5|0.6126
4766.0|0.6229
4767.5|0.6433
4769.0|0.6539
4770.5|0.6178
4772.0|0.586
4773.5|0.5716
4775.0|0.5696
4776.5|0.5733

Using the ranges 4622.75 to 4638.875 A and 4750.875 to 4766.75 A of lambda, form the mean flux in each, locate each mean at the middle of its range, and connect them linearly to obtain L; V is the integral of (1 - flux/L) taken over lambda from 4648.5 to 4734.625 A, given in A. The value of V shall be -4.0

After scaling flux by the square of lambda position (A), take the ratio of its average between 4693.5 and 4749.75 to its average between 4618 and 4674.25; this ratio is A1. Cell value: 1.0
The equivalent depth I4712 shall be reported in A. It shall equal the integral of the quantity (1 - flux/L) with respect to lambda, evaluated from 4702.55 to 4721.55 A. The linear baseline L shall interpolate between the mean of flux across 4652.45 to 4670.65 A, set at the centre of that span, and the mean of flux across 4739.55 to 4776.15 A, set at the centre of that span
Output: -0.85 A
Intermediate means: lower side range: 0.709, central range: 0.712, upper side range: 0.656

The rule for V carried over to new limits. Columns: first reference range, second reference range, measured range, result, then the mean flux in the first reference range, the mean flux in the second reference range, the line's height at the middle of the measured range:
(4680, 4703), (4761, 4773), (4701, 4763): -2.3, 0.72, 0.632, 0.673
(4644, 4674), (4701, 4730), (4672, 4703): -0.6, 0.723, 0.717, 0.72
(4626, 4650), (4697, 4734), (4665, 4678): -0.1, 0.735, 0.713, 0.725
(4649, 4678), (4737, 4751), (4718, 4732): -0.7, 0.729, 0.693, 0.702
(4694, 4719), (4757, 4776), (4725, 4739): -0.5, 0.706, 0.628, 0.673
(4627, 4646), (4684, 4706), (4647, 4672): 0.3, 0.733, 0.718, 0.727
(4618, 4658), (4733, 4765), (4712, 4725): -0.6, 0.727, 0.676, 0.69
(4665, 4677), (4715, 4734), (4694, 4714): 0.2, 0.726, 0.716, 0.72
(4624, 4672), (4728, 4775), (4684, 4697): -0.7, 0.723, 0.665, 0.699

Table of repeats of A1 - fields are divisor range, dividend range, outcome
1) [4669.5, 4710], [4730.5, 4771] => 0.95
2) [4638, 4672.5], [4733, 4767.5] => 0.97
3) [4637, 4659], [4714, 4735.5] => 1.00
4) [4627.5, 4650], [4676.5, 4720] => 1.00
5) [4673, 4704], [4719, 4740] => 0.99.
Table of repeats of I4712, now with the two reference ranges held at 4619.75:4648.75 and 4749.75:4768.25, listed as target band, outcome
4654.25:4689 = -1.0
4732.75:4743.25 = -0.2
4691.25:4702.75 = -0.4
